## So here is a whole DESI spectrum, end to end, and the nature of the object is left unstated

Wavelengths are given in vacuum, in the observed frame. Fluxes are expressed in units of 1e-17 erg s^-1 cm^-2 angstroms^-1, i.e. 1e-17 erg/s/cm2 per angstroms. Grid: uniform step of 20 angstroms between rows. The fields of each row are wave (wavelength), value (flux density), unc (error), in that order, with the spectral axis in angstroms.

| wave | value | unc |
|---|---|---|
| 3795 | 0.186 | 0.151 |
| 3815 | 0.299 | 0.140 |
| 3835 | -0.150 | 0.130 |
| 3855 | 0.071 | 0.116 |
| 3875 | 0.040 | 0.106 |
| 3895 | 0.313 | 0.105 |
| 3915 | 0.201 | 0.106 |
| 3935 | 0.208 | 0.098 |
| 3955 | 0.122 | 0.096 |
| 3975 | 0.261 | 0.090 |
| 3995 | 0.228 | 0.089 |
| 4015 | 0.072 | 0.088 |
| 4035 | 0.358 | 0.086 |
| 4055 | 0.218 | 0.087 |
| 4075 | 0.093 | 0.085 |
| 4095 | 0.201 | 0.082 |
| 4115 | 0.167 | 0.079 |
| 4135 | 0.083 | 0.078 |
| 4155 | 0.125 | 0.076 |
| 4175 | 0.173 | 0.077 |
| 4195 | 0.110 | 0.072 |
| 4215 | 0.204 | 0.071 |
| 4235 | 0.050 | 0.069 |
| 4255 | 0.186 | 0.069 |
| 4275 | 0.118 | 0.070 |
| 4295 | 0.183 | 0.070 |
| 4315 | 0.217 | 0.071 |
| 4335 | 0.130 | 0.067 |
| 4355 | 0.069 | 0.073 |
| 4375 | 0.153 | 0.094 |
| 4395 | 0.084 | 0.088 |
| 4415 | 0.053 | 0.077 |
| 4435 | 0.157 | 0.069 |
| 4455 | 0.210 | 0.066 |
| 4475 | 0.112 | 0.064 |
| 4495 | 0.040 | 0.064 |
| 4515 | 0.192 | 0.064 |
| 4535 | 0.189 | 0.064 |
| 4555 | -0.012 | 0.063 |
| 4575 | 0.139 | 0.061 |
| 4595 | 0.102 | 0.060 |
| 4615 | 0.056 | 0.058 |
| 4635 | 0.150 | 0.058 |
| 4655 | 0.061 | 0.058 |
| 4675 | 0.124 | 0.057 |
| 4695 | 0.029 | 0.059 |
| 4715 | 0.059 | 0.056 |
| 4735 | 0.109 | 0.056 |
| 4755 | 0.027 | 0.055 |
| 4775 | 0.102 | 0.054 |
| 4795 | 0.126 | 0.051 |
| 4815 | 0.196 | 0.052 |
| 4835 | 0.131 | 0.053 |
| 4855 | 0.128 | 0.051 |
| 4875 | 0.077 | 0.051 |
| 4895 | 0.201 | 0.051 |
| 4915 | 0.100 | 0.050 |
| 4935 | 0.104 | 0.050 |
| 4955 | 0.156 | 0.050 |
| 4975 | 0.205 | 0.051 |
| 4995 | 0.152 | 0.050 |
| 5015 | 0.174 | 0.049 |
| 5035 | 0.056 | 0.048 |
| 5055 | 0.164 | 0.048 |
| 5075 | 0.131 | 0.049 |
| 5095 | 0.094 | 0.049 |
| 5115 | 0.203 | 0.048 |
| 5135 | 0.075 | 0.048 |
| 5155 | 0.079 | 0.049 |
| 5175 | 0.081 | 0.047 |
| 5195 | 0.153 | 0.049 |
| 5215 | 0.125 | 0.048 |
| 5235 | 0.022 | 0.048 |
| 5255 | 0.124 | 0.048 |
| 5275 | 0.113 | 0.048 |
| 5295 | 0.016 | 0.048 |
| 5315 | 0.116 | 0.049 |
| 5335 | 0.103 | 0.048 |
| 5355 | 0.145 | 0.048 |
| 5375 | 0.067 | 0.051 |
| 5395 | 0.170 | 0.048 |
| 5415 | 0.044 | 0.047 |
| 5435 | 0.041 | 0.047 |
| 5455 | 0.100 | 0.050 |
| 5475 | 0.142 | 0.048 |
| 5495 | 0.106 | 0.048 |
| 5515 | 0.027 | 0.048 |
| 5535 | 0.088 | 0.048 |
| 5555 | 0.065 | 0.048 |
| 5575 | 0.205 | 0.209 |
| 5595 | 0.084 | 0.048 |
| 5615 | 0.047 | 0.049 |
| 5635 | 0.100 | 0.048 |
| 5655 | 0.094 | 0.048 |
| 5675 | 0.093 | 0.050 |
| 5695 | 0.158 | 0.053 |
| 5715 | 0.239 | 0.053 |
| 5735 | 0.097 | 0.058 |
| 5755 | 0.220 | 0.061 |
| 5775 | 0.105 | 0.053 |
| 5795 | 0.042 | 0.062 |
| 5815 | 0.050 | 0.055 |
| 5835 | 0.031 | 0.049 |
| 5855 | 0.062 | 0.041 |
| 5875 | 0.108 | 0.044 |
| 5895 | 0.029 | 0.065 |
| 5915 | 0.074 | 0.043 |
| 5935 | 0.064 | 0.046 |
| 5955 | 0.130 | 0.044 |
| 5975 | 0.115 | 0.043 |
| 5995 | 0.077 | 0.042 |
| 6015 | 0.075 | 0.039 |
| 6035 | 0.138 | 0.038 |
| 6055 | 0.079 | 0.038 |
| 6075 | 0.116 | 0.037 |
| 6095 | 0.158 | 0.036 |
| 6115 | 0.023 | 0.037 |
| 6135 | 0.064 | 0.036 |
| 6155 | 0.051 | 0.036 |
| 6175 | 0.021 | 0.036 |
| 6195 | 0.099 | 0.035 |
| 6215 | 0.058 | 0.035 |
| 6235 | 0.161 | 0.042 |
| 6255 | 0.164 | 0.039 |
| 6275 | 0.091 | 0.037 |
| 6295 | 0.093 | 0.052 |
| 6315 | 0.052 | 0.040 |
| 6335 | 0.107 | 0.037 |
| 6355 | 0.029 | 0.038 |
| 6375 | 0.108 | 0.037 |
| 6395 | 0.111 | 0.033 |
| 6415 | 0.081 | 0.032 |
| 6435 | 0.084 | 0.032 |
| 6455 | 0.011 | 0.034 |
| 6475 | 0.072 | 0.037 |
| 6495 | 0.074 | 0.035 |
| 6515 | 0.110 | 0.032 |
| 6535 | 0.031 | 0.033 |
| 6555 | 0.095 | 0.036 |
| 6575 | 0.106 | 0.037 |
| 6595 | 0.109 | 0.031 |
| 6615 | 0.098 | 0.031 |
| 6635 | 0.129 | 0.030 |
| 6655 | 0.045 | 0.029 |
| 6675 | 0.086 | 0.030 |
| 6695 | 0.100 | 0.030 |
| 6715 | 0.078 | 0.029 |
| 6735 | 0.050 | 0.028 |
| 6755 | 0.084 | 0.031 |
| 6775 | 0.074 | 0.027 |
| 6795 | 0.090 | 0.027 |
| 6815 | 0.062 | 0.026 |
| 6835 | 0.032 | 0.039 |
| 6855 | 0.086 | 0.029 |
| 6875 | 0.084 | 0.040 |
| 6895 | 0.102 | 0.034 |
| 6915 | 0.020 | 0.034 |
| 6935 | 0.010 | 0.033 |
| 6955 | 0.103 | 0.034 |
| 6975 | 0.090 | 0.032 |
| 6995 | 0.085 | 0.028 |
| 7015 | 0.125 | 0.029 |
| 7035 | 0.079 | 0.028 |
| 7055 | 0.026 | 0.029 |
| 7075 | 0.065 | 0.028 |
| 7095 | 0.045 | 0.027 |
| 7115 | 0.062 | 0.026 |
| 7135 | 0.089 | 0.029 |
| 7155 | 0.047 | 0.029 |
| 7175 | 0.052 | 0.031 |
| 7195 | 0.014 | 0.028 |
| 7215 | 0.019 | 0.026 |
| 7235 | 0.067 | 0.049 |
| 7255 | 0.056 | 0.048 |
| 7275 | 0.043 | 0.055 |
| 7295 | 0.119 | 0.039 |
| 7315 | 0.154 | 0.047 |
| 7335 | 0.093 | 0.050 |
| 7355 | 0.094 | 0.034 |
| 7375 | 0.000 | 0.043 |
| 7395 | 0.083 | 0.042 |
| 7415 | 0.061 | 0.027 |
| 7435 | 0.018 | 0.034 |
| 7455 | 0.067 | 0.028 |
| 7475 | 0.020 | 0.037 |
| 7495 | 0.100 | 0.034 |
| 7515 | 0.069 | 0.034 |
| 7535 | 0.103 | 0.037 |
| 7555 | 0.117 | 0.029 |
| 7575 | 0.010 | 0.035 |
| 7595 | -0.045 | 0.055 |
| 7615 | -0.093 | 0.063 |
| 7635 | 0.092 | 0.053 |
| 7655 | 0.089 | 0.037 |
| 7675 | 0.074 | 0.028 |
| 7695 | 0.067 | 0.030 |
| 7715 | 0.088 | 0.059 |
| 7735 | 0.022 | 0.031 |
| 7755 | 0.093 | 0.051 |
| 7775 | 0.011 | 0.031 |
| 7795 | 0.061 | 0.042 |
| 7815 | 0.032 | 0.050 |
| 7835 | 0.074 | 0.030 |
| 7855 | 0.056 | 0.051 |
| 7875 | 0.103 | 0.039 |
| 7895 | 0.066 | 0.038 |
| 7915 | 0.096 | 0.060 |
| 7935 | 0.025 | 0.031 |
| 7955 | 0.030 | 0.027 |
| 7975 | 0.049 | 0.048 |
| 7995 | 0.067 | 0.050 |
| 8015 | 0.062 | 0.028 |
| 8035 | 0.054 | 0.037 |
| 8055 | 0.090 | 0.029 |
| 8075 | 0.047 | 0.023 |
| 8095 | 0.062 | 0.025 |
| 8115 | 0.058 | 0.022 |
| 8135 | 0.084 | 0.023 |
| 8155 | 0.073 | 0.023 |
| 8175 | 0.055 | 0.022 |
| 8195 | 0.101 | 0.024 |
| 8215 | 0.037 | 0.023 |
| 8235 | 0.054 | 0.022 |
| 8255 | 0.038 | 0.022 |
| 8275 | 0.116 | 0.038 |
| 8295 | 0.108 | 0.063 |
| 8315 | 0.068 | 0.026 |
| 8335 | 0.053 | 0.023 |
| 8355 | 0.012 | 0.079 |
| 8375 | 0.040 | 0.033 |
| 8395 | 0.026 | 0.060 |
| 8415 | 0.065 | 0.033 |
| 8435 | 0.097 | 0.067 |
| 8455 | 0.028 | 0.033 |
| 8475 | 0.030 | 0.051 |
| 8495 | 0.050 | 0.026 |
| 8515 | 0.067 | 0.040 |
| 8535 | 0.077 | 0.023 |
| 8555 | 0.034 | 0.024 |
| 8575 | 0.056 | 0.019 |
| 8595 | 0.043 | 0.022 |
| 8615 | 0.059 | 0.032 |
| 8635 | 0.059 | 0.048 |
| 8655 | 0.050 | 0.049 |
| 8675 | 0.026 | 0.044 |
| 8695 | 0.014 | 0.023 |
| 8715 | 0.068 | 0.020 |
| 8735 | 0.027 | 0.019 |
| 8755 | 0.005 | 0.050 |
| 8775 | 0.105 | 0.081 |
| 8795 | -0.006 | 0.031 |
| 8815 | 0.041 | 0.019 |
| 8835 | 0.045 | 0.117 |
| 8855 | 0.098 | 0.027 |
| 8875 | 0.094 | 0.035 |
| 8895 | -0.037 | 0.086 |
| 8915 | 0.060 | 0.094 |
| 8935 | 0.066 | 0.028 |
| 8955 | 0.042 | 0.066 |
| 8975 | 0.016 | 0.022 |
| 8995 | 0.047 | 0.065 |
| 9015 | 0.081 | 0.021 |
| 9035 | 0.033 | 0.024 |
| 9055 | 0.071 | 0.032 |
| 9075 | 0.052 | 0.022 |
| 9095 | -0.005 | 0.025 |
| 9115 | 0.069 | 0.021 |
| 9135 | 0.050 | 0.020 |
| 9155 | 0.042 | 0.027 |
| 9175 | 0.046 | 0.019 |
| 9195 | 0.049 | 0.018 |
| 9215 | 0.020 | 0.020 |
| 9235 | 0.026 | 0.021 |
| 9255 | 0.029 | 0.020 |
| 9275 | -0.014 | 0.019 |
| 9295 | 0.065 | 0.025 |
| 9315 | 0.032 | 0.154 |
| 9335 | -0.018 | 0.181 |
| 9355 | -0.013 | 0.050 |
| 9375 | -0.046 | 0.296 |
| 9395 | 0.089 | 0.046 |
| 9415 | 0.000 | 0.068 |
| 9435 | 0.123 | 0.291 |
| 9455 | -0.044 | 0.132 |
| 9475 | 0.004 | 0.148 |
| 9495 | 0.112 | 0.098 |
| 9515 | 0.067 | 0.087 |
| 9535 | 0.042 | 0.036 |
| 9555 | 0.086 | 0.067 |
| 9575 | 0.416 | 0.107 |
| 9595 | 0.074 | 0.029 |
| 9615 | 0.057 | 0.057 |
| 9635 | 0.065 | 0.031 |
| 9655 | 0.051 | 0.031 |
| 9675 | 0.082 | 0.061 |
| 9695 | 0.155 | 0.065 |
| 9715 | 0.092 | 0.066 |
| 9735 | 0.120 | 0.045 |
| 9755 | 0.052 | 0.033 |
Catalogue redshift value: 1.57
